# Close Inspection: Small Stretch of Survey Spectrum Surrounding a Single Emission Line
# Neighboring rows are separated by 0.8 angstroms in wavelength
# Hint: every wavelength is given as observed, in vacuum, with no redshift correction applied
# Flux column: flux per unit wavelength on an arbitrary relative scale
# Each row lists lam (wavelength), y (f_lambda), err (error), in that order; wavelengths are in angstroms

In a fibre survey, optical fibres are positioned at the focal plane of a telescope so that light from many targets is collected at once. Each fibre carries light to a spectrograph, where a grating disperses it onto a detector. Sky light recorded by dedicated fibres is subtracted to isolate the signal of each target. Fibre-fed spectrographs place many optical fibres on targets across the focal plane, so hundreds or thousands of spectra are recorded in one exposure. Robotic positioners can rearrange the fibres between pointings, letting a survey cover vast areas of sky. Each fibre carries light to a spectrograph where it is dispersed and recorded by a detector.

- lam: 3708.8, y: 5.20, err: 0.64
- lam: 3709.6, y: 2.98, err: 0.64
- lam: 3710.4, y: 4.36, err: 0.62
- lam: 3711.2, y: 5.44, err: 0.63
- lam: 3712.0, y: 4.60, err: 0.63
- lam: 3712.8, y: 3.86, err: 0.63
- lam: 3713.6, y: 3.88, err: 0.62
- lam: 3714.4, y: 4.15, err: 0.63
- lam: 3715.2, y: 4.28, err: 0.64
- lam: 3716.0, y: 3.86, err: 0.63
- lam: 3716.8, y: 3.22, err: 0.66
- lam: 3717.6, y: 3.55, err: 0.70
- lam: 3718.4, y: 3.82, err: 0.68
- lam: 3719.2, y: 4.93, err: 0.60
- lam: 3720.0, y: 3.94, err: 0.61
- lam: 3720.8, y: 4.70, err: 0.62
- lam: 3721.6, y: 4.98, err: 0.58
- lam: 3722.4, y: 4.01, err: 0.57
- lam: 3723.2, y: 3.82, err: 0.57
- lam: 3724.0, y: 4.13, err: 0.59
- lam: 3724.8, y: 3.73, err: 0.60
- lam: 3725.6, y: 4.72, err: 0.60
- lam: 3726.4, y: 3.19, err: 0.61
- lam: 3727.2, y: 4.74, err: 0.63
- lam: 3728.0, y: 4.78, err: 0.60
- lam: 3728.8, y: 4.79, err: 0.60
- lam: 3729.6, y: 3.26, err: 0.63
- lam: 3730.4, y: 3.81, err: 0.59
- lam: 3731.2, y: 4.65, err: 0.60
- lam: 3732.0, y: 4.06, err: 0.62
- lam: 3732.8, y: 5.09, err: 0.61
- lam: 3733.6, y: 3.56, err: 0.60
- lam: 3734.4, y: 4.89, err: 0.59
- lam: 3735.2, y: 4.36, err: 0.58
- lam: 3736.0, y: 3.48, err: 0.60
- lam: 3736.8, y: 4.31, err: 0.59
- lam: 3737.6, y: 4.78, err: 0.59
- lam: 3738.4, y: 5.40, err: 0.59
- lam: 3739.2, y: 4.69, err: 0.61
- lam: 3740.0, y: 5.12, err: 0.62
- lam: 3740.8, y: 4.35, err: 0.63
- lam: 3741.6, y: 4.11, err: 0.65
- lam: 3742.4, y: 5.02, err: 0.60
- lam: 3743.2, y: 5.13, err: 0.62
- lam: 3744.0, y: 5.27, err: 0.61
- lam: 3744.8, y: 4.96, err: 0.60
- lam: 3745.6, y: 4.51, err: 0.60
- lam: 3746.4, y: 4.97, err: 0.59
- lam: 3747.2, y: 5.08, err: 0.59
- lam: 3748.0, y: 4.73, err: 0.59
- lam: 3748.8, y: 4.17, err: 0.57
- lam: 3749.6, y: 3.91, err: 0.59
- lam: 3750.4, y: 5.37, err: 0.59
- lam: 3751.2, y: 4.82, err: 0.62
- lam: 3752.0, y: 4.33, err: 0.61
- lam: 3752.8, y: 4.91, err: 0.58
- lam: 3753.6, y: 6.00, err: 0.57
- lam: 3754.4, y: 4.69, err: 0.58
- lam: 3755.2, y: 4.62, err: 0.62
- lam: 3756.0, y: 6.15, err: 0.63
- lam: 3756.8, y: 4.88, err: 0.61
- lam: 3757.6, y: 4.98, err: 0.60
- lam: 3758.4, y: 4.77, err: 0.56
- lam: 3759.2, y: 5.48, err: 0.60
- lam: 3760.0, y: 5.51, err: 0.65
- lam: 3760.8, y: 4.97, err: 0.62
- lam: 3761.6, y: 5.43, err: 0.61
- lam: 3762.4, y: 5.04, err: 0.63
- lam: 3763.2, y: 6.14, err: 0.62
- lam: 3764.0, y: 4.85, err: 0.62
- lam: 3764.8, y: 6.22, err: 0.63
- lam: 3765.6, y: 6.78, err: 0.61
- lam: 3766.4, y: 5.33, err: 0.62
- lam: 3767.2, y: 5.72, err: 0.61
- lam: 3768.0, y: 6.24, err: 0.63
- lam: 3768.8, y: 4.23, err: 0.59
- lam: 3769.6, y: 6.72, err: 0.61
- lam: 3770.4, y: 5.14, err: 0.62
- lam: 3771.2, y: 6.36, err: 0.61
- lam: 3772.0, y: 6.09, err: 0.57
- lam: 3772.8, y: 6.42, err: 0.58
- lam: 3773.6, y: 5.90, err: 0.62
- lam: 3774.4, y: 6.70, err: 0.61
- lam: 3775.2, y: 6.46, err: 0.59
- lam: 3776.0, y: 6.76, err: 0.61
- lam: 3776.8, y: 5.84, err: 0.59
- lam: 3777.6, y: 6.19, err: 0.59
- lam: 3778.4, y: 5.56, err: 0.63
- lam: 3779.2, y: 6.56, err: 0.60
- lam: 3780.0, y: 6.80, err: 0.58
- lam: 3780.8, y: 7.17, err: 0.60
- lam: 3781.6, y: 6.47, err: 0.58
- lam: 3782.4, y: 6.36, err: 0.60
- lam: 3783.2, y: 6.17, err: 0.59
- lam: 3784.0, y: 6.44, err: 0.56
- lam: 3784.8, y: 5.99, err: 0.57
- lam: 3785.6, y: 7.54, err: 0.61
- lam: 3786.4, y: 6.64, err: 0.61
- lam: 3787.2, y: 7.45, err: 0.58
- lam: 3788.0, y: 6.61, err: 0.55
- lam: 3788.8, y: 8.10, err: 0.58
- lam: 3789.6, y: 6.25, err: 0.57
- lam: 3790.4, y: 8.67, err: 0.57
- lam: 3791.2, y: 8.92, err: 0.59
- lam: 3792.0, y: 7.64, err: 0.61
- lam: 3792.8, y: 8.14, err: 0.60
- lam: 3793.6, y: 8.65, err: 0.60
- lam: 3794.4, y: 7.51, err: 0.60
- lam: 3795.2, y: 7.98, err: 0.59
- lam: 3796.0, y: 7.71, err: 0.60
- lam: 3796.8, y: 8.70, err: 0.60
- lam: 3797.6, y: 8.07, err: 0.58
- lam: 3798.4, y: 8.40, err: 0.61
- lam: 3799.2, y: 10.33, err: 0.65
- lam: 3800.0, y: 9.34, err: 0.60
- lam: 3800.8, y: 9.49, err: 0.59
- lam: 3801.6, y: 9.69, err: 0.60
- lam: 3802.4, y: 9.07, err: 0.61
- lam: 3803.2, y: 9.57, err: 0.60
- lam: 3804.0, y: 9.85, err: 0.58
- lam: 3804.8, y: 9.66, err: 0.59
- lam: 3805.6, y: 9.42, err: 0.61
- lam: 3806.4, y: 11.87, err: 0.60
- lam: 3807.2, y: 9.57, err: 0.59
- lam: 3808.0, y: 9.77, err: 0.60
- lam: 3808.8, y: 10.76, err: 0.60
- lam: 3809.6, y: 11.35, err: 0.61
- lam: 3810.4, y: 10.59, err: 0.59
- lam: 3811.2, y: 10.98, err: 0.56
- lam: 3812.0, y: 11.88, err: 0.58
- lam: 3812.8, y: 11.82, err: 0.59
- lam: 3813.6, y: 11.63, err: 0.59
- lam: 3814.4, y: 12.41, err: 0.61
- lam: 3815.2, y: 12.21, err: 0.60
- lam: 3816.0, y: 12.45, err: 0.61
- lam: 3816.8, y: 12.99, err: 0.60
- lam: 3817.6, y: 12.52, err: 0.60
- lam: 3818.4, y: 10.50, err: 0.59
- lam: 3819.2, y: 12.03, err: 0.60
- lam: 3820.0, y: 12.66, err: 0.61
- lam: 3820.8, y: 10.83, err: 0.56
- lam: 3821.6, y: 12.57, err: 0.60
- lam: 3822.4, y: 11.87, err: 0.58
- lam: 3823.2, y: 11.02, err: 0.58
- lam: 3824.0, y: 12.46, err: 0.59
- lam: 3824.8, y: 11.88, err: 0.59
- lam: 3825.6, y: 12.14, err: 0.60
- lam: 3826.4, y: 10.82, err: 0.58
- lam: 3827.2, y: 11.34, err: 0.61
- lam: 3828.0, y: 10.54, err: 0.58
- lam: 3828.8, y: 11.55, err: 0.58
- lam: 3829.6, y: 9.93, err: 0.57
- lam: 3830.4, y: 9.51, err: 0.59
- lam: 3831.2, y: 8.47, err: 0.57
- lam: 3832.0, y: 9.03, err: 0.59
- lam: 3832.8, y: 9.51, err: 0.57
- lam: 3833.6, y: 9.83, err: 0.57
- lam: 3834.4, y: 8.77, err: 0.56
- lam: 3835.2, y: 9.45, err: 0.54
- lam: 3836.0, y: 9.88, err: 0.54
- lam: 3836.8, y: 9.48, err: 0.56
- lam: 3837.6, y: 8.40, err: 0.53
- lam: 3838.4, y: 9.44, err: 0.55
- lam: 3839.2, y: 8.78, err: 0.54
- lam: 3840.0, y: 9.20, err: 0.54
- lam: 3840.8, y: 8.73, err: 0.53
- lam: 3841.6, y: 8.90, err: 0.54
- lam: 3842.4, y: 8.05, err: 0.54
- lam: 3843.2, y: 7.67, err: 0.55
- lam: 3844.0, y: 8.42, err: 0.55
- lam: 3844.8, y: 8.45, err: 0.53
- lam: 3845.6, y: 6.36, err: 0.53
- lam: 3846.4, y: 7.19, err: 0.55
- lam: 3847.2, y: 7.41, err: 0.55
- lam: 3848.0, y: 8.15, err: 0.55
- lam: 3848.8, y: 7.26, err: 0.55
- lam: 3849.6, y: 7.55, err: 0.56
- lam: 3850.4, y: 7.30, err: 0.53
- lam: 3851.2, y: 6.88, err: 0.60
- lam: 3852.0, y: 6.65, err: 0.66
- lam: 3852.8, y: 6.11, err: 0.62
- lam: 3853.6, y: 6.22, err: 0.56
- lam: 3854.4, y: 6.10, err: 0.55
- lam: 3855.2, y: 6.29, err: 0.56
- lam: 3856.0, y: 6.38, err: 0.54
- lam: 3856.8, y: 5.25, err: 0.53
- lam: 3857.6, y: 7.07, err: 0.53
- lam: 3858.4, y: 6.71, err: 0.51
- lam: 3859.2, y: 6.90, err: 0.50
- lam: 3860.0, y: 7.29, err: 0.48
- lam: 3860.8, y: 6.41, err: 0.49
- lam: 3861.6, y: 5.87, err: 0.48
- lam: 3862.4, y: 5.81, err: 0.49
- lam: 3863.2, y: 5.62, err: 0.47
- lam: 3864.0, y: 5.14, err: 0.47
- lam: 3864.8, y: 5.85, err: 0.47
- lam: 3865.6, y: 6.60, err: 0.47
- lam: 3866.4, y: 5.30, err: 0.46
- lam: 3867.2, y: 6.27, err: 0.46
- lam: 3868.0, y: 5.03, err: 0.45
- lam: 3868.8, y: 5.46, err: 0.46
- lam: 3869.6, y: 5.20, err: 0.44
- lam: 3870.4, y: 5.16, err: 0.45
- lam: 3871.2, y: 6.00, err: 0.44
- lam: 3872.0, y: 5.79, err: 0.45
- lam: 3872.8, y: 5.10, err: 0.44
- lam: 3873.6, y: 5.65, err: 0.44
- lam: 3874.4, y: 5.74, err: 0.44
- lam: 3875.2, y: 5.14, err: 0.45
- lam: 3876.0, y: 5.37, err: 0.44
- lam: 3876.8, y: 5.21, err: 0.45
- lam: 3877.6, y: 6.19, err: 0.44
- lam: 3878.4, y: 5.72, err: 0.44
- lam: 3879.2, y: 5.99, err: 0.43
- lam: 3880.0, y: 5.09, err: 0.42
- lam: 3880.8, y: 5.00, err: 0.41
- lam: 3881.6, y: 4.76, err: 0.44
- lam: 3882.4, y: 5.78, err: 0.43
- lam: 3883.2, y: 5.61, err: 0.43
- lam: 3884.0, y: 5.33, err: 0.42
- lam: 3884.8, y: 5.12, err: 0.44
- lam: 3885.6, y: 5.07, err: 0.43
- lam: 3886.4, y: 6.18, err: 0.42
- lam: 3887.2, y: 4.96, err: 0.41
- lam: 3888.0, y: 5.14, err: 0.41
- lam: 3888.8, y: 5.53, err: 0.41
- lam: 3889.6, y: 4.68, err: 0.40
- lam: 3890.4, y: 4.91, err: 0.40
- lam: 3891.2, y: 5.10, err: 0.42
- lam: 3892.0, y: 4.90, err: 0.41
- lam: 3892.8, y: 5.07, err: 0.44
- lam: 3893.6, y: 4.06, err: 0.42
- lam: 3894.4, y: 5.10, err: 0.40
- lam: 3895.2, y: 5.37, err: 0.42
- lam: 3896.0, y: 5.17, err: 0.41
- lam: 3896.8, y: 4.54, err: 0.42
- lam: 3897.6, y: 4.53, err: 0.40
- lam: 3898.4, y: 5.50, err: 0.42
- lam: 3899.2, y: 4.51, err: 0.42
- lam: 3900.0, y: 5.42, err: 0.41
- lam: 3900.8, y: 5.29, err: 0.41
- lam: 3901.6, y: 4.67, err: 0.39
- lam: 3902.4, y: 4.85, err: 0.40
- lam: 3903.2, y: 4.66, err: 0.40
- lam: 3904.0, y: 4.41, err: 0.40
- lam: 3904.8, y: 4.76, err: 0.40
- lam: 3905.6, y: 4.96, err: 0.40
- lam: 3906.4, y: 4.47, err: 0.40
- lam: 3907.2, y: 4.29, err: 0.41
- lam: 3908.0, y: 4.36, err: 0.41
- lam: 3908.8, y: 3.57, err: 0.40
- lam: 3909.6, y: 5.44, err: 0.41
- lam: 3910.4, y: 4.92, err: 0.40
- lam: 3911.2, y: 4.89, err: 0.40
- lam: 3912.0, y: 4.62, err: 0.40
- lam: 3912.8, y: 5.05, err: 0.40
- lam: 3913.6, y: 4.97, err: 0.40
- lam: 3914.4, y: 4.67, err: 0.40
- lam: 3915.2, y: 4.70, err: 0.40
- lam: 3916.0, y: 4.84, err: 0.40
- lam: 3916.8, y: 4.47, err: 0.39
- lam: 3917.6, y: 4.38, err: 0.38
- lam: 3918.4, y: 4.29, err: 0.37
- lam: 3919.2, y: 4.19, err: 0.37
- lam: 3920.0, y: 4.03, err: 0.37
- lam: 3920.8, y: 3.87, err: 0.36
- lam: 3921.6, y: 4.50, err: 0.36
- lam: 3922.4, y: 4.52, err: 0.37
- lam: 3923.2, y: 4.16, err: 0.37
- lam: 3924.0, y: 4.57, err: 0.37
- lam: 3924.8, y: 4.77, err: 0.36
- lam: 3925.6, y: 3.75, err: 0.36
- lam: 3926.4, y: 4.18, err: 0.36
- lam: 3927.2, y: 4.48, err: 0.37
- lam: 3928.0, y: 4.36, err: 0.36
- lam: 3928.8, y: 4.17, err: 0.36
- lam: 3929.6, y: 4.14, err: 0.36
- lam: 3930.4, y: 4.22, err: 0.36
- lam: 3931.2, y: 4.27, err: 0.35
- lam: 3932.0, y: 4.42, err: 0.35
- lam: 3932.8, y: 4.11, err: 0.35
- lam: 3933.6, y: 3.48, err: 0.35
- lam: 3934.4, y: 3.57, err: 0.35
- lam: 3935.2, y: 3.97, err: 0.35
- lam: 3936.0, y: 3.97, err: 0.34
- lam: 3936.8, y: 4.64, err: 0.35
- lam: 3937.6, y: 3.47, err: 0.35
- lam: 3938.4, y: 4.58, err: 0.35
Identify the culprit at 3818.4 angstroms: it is C IV 1549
